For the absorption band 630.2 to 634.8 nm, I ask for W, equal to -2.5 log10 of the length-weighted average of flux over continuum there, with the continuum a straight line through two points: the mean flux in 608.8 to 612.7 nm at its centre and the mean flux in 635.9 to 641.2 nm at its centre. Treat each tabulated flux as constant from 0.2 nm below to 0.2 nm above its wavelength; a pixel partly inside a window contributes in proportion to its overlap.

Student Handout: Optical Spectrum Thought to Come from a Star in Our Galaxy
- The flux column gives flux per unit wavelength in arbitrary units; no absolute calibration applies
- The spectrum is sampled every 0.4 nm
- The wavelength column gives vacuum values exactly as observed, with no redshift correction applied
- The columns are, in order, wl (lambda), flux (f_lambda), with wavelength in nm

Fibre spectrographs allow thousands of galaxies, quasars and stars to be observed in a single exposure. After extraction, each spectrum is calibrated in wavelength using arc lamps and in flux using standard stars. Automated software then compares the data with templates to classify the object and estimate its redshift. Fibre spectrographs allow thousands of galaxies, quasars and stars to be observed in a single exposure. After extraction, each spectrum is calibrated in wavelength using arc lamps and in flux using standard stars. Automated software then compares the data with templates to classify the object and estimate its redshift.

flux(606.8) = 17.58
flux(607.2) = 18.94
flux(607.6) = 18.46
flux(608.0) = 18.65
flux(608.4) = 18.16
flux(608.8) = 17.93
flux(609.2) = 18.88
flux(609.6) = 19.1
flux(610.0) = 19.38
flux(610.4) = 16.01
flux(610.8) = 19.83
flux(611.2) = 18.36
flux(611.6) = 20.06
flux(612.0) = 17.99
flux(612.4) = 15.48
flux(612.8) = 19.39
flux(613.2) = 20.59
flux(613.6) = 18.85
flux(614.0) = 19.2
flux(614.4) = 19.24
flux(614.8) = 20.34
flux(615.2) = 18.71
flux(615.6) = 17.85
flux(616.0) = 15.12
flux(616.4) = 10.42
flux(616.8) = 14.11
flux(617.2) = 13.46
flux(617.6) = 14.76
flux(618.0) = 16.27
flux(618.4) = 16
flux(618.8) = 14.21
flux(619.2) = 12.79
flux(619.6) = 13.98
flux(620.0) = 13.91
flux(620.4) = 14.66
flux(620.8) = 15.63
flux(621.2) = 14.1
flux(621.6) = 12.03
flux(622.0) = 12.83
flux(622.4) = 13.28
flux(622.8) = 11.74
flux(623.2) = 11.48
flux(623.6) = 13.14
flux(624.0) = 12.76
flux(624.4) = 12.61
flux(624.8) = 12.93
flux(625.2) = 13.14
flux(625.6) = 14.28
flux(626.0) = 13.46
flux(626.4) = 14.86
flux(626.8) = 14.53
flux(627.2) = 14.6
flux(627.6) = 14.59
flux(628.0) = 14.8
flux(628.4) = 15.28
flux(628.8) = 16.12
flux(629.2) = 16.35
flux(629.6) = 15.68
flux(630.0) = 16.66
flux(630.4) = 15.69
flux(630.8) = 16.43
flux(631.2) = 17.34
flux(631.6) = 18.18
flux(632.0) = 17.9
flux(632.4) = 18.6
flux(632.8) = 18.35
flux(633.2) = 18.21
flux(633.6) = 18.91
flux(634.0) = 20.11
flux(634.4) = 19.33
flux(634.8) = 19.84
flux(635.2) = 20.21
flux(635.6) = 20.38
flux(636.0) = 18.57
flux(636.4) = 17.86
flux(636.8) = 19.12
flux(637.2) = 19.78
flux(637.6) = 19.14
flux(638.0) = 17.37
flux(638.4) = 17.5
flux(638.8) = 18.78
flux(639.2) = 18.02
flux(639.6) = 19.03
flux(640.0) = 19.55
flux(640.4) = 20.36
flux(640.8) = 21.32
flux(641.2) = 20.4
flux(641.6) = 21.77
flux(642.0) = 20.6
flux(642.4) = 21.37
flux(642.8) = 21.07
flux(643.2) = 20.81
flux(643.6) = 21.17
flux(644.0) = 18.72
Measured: 0.04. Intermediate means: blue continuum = 18.3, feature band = 18.2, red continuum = 19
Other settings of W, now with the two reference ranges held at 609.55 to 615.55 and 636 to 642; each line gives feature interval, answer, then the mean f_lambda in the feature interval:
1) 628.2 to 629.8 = 0.203 mag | 15.9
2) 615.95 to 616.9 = 0.420 mag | 12.8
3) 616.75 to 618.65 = 0.254 mag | 15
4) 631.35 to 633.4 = 0.055 mag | 18.2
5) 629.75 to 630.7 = 0.183 mag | 16.2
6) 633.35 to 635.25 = -0.021 mag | 19.6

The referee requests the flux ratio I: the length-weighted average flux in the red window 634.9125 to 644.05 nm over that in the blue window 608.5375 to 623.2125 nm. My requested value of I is 1.21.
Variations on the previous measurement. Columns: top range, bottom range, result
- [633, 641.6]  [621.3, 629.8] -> 1.39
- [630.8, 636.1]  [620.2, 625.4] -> 1.44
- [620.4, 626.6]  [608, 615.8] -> 0.71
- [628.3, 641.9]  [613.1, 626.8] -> 1.26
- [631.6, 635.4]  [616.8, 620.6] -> 1.32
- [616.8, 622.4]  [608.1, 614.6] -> 0.76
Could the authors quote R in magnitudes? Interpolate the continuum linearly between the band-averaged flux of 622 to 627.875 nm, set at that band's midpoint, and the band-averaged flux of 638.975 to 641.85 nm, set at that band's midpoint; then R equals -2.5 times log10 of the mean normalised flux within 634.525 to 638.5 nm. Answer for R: -0.04 mag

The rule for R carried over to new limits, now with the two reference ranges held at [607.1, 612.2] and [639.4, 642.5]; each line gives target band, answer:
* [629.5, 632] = 0.18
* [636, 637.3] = 0.08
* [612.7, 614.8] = -0.04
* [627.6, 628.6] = 0.30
